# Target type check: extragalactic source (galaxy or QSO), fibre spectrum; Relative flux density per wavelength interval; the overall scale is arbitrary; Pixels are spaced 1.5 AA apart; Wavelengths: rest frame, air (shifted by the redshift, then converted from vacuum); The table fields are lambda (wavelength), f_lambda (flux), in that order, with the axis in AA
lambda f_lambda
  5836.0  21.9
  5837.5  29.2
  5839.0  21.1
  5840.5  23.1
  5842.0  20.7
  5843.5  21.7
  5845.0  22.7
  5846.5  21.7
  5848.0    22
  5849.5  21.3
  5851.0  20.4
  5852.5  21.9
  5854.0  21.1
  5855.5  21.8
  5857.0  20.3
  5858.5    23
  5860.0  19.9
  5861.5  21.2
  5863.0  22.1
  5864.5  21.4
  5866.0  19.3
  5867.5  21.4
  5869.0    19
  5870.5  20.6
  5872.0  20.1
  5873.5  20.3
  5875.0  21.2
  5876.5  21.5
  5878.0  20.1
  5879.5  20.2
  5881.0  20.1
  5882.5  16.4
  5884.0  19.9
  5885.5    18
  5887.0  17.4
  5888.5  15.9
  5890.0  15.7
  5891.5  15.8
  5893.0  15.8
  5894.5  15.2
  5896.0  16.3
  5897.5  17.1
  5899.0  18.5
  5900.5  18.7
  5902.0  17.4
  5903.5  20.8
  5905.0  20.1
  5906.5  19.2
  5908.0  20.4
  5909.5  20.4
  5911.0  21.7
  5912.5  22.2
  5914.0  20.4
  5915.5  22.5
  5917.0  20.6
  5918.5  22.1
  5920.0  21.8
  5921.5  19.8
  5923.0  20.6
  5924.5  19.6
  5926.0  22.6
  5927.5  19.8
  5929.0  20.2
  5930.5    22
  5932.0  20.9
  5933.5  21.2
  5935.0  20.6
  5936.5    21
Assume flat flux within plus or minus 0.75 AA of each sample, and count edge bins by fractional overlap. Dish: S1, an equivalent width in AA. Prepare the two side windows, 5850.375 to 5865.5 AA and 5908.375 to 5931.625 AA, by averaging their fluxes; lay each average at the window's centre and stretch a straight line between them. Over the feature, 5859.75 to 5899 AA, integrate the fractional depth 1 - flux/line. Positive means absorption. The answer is 4.3 AA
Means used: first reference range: 21.3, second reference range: 21.1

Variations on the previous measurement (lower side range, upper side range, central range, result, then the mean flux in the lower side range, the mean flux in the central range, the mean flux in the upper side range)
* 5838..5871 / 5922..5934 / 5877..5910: 4.5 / 21.3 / 18.2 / 20.8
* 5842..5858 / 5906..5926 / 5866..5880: 0.6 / 21.5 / 20.4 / 21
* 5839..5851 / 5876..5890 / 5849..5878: -1.0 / 21.7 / 20.9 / 18.6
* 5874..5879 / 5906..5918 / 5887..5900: 2.8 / 20.9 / 16.4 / 21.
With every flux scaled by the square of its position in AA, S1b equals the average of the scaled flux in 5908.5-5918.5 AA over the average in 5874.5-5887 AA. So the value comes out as 1.11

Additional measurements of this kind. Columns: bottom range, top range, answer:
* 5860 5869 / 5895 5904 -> 0.87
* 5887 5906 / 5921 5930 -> 1.20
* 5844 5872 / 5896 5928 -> 0.97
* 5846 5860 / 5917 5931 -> 1.00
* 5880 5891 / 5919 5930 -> 1.19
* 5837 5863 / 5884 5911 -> 0.83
